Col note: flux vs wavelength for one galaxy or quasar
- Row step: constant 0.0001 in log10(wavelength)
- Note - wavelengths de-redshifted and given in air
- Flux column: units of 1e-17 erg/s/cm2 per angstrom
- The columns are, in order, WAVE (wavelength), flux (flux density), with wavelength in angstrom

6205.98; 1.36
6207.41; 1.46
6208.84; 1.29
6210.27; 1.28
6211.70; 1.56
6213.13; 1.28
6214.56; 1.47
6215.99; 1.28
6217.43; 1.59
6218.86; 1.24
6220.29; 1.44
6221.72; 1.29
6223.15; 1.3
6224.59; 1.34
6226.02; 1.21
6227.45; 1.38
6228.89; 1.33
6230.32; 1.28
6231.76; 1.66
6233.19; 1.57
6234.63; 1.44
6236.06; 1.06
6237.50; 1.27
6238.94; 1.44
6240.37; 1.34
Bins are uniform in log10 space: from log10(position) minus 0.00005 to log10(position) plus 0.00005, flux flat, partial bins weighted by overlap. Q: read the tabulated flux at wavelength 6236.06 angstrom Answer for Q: 1.06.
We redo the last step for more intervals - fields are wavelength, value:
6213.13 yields 1.28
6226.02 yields 1.21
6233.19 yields 1.57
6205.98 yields 1.36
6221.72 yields 1.29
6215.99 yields 1.28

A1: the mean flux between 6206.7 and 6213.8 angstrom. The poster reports 1.37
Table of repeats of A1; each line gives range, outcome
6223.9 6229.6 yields 1.32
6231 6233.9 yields 1.61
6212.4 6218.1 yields 1.4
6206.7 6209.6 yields 1.37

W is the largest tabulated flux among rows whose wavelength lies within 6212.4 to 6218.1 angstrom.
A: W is 1.59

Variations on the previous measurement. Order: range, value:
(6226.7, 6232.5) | 1.66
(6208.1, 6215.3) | 1.56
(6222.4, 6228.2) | 1.38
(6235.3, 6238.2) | 1.27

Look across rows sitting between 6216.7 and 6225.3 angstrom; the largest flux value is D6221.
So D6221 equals 1.59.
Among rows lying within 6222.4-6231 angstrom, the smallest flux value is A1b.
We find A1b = 1.21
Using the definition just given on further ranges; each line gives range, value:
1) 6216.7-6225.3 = 1.24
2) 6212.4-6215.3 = 1.28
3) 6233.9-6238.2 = 1.06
